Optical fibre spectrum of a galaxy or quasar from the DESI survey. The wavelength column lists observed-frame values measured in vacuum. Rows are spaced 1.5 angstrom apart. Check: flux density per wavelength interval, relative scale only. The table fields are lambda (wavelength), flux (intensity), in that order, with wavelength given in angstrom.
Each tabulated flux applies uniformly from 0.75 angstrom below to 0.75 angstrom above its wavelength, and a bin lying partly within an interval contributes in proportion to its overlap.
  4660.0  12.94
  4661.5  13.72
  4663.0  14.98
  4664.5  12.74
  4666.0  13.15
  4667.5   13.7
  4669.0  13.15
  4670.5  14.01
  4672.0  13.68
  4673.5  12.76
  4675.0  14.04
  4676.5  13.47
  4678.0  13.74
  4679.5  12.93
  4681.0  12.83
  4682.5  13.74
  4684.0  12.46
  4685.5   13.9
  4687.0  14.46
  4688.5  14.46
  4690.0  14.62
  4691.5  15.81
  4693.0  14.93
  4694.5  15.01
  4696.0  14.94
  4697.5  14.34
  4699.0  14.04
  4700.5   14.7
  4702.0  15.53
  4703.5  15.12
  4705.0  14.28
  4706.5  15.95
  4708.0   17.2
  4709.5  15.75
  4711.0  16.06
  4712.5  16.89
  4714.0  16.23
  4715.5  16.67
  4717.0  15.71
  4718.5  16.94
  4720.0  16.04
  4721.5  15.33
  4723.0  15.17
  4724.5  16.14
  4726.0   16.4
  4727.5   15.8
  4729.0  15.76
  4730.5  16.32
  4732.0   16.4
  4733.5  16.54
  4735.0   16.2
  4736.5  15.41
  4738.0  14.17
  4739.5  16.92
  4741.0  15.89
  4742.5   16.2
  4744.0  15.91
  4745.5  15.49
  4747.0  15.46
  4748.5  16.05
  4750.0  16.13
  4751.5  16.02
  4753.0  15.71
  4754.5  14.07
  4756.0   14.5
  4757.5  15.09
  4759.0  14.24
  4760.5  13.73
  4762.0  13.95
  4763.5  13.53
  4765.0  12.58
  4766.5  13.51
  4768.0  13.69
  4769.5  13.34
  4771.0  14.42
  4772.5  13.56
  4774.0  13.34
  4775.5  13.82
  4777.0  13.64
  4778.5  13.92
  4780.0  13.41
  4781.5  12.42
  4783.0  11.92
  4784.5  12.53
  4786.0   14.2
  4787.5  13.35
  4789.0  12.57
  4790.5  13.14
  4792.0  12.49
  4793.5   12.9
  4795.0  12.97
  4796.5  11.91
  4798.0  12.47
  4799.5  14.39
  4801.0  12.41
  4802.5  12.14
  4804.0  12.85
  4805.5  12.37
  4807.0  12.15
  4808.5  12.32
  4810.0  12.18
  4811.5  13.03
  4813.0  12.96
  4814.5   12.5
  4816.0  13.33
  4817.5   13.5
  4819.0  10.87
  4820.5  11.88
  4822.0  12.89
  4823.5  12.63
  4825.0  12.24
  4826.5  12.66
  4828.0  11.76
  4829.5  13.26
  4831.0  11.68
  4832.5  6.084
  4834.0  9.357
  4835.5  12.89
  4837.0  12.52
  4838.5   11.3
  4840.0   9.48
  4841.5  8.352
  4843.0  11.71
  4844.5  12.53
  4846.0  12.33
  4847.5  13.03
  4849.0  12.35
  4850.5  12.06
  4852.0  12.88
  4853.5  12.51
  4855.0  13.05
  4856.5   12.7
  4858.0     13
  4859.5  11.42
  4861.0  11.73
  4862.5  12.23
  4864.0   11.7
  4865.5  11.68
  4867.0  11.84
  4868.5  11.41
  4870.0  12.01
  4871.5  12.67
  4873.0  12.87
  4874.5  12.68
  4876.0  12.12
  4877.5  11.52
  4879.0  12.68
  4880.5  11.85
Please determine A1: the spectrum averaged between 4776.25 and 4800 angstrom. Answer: 13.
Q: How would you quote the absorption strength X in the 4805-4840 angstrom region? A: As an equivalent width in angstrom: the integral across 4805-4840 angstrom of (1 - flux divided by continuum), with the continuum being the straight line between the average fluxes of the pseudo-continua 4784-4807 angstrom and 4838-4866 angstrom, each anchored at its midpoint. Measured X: 1.2 angstrom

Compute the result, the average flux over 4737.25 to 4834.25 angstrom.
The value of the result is 13.4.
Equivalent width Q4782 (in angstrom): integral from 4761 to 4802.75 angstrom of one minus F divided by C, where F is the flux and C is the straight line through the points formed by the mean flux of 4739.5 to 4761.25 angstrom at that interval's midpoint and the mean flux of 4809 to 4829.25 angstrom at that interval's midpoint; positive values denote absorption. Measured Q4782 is 2.6 angstrom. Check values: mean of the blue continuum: 15.4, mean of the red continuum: 12.5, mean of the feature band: 13.2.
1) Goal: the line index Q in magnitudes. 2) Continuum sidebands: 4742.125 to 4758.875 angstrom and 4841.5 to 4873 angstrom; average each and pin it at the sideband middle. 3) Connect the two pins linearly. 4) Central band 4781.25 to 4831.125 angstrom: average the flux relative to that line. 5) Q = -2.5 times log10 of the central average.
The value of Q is 0.09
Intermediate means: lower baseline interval 15.4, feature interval 12.6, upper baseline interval 12.2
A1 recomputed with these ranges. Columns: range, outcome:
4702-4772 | 15.4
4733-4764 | 15.3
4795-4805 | 12.7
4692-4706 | 14.8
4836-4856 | 11.9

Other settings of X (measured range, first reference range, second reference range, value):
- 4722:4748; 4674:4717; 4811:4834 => -3.7 angstrom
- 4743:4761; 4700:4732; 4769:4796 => -1.0 angstrom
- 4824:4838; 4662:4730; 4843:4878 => 1.5 angstrom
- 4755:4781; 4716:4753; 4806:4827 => 1.4 angstrom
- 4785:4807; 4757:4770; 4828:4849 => -0.4 angstrom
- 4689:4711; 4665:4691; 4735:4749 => -1.3 angstrom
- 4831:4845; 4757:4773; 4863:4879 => 2.3 angstrom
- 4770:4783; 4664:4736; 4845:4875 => 0.2 angstrom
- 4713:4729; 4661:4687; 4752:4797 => -3.0 angstrom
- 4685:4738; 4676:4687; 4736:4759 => -4.5 angstrom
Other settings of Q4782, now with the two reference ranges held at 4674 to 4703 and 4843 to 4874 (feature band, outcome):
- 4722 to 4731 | -1.4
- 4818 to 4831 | 0.4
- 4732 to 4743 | -1.8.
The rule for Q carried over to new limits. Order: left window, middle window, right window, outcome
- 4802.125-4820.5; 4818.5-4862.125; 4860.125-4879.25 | 0.05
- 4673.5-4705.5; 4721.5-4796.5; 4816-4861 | -0.11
